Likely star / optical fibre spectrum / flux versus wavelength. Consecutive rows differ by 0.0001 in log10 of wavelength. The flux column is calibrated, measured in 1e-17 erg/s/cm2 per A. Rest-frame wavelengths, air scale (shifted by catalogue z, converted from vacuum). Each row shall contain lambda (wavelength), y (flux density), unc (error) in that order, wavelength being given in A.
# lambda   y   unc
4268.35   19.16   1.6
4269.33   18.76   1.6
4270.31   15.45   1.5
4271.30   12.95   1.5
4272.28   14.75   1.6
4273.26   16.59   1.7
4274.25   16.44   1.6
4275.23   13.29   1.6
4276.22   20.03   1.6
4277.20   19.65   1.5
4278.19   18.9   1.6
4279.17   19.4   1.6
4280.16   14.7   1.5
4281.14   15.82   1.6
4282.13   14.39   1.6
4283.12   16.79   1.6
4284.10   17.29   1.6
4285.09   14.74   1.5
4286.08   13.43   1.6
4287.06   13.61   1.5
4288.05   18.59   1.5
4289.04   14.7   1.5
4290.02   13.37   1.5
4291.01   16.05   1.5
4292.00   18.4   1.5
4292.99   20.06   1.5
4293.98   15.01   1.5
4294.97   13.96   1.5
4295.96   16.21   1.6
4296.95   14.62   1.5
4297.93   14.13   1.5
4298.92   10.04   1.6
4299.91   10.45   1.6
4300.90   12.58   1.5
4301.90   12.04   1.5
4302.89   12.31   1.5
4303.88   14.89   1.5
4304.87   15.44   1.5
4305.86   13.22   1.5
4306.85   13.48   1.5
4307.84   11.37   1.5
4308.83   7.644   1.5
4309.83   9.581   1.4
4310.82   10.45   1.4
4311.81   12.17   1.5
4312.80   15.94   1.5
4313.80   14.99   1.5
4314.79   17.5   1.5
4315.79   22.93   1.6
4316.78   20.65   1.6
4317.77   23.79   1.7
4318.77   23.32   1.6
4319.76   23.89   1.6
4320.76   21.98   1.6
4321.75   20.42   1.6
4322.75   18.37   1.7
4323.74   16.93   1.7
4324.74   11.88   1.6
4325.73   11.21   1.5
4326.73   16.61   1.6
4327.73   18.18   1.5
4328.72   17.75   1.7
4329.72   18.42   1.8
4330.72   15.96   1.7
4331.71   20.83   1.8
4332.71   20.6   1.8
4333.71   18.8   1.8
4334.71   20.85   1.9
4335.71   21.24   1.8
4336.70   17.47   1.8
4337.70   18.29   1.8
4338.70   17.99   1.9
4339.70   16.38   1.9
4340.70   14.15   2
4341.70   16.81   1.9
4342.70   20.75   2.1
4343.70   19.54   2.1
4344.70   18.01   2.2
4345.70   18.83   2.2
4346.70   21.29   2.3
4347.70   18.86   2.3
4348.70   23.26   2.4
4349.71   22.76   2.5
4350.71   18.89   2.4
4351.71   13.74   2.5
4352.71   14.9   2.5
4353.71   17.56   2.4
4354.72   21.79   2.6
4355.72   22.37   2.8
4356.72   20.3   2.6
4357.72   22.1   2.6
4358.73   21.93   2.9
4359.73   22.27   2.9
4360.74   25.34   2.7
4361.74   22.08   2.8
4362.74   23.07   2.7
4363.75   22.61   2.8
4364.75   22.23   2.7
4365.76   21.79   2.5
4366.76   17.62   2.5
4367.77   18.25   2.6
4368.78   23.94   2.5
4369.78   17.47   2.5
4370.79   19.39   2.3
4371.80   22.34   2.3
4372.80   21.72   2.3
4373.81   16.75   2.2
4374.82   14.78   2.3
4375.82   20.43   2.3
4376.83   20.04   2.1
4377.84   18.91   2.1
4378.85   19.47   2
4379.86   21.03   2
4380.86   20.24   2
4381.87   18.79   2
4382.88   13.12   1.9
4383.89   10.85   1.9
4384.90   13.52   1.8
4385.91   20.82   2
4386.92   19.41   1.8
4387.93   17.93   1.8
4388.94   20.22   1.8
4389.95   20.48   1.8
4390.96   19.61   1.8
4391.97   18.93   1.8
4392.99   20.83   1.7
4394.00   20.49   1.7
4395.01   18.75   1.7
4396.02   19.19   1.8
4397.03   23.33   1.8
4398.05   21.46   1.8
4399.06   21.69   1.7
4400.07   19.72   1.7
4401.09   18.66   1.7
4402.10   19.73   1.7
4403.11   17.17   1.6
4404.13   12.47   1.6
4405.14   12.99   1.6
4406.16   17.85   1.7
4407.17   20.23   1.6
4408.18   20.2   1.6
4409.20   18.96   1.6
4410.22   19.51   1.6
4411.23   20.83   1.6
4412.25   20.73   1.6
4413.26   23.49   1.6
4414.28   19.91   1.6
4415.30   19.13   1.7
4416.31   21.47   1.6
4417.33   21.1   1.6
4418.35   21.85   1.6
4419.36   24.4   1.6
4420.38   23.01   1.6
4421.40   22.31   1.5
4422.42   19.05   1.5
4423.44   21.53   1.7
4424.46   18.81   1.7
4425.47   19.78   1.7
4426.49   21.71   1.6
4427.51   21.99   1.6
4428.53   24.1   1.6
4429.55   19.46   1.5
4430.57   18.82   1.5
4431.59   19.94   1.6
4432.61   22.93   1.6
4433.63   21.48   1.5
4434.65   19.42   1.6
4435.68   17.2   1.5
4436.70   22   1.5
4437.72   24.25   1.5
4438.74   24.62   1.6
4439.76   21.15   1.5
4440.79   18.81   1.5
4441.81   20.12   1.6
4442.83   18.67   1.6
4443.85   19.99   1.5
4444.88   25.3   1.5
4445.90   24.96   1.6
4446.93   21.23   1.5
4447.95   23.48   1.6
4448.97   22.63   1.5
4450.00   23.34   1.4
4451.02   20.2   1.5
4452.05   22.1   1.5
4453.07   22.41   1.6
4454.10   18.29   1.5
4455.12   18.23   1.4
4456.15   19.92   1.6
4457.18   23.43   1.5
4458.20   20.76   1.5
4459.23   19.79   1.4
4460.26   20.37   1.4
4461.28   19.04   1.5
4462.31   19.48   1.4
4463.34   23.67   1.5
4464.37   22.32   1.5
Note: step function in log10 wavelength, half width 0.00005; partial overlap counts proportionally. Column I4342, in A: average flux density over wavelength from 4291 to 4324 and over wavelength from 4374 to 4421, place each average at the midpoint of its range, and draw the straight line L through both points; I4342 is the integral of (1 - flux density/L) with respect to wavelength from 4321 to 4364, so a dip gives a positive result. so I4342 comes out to -4.9 A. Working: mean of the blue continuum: 15.7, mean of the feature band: 19.1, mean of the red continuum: 19.3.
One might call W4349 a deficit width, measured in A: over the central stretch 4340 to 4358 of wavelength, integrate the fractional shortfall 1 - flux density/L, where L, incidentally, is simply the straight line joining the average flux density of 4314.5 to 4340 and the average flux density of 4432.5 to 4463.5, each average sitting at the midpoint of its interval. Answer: 0.2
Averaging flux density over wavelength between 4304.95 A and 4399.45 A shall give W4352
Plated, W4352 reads 18.7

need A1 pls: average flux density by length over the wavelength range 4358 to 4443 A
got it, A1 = 20.1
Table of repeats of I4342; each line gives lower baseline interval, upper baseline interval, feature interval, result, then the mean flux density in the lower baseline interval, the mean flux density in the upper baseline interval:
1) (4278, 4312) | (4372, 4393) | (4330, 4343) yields -1.75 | 14.3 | 18.5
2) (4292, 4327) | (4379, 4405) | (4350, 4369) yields -3.52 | 15.5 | 18.7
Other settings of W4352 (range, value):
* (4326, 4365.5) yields 19.6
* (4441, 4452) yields 21.9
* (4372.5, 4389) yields 18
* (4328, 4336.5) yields 19.2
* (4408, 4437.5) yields 20.9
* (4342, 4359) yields 19.8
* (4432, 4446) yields 21.4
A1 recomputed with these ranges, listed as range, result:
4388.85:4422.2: 20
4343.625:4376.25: 20.3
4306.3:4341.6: 17.2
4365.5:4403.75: 19.1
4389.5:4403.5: 20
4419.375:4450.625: 21.4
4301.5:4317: 13.9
